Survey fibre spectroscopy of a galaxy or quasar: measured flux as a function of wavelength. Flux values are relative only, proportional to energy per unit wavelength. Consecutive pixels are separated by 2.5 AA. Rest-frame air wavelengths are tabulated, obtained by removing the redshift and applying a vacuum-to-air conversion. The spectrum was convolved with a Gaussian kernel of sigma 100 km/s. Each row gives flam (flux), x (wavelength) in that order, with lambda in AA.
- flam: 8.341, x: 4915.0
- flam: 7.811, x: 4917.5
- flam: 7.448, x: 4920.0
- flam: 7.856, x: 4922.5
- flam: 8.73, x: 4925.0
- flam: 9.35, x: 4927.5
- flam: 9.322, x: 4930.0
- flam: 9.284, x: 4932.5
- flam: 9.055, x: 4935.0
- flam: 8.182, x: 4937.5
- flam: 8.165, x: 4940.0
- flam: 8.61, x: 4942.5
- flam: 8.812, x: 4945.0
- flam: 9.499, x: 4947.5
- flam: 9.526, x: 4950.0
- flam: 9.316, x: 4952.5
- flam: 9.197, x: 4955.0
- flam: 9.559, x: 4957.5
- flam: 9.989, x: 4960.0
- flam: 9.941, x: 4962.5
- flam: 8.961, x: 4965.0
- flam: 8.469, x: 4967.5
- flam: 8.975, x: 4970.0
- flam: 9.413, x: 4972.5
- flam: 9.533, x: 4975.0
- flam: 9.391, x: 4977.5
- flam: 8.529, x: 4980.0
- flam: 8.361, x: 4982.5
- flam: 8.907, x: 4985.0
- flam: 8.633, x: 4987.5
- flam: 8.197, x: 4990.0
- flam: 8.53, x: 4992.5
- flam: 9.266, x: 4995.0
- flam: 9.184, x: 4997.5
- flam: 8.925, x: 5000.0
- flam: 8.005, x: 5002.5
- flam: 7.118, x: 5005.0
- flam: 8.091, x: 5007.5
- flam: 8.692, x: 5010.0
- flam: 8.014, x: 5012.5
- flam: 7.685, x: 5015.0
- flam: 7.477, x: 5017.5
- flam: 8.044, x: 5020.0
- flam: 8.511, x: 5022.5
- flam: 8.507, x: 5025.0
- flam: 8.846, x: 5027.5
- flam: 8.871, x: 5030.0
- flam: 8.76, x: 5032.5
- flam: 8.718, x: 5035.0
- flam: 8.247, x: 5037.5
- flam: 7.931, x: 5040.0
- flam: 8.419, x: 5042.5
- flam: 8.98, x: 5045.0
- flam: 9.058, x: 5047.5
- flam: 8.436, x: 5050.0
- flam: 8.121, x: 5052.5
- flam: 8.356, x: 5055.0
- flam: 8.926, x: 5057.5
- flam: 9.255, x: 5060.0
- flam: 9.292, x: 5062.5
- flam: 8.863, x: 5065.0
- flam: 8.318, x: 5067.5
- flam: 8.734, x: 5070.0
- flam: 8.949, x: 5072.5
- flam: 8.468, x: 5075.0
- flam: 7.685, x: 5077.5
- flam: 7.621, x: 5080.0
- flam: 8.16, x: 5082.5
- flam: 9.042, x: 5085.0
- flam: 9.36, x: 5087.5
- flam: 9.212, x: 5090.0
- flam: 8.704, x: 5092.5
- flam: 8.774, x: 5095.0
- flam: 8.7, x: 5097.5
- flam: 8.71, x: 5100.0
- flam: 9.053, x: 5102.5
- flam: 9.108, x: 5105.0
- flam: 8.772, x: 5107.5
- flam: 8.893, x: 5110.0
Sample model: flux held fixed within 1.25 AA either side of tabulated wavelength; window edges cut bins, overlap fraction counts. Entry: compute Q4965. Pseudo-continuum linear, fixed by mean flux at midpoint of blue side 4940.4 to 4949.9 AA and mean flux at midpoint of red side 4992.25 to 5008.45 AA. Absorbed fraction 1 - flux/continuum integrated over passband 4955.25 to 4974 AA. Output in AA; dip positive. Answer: -1.2 AA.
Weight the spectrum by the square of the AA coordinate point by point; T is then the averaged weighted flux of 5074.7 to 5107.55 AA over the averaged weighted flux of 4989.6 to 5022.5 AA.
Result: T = 1.09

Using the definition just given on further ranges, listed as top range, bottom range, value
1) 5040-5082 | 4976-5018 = 1.04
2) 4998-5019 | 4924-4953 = 0.92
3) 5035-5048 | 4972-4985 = 0.97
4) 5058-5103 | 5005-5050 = 1.06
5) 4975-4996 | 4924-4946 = 1.01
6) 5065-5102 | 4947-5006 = 1.00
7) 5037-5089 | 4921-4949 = 1.03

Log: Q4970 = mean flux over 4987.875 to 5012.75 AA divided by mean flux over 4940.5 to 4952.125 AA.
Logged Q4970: 0.93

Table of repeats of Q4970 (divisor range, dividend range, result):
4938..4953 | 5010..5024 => 0.90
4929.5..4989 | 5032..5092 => 0.95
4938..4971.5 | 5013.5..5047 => 0.92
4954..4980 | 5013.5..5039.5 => 0.90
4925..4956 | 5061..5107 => 0.97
